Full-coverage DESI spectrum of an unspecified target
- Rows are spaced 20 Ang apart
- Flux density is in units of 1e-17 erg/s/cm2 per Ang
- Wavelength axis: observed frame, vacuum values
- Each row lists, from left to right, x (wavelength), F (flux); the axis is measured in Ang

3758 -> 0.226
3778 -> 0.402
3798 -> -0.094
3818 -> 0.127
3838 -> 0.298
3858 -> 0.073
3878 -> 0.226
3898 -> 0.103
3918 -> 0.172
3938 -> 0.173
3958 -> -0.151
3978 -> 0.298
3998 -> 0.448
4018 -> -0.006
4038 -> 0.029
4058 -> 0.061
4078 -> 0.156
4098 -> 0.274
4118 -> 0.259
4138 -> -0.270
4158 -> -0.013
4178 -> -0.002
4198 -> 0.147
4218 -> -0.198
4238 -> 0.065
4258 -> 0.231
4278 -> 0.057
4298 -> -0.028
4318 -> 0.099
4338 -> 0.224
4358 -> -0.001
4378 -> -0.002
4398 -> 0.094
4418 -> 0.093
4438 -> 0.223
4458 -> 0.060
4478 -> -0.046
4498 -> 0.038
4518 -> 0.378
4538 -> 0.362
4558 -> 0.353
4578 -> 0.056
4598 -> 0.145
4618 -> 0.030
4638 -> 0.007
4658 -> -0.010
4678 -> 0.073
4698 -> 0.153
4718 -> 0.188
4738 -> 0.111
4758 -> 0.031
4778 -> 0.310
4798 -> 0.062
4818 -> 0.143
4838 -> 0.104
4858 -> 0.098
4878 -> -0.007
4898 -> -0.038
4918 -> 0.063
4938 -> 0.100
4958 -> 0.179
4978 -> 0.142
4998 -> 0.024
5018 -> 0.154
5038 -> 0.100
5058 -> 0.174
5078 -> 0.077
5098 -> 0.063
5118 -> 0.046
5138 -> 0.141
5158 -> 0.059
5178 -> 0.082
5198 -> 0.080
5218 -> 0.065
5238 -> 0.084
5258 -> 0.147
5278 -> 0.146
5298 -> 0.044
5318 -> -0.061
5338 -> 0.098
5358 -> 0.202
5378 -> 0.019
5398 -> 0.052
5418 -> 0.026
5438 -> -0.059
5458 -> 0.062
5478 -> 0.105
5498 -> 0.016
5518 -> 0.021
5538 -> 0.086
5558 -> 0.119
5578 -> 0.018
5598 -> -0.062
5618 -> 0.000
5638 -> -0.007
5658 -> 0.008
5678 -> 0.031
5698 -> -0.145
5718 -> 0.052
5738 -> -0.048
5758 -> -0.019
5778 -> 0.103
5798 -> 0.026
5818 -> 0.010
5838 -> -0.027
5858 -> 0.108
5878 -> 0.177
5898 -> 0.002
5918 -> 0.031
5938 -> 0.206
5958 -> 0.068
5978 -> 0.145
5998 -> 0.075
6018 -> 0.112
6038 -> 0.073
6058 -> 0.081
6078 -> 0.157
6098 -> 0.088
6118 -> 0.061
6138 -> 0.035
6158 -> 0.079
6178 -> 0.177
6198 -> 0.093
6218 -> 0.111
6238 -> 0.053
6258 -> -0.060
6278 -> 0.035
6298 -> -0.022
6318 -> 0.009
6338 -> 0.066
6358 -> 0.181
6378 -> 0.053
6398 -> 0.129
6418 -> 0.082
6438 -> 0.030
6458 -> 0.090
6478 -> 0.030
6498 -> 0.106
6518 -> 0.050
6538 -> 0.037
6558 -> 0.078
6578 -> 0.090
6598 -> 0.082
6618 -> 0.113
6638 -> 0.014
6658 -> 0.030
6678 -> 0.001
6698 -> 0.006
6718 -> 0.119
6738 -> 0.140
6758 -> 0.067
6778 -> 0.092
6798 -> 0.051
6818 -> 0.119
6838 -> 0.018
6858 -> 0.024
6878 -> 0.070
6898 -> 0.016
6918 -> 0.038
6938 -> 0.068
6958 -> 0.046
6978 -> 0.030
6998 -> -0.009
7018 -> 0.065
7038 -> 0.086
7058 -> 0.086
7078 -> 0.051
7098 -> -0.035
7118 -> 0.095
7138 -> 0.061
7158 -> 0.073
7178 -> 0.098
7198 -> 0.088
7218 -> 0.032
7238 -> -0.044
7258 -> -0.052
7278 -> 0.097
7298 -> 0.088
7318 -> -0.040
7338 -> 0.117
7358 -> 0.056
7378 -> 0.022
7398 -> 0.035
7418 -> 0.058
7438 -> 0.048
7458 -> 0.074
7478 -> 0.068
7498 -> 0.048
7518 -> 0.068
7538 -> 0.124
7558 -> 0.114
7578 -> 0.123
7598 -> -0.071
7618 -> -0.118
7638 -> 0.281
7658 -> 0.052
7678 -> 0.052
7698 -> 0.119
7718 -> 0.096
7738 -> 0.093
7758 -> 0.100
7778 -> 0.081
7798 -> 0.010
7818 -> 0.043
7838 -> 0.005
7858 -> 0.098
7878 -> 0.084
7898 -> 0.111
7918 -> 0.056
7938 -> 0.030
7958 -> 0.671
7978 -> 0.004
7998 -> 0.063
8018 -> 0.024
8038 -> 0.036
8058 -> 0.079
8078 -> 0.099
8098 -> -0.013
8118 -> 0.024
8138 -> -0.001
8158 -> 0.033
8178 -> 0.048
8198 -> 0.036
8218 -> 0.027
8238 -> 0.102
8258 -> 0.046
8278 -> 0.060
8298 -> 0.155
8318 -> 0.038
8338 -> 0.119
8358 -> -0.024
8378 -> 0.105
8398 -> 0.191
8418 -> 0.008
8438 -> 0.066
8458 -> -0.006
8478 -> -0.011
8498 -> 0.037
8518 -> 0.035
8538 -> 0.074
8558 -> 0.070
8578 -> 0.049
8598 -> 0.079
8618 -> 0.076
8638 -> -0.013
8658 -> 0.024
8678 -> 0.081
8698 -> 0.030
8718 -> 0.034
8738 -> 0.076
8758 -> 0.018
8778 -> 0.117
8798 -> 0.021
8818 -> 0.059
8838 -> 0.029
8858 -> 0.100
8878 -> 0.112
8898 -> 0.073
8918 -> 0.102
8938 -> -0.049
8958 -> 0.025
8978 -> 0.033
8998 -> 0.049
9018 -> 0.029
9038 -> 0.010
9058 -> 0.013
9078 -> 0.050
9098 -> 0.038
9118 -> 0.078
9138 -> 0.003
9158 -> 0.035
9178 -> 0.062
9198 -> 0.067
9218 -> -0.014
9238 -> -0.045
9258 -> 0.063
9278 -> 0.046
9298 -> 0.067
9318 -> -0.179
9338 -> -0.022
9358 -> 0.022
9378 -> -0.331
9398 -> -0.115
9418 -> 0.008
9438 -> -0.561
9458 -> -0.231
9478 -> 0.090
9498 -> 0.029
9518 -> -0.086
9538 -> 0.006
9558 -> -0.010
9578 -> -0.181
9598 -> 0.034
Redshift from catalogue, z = 0.591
